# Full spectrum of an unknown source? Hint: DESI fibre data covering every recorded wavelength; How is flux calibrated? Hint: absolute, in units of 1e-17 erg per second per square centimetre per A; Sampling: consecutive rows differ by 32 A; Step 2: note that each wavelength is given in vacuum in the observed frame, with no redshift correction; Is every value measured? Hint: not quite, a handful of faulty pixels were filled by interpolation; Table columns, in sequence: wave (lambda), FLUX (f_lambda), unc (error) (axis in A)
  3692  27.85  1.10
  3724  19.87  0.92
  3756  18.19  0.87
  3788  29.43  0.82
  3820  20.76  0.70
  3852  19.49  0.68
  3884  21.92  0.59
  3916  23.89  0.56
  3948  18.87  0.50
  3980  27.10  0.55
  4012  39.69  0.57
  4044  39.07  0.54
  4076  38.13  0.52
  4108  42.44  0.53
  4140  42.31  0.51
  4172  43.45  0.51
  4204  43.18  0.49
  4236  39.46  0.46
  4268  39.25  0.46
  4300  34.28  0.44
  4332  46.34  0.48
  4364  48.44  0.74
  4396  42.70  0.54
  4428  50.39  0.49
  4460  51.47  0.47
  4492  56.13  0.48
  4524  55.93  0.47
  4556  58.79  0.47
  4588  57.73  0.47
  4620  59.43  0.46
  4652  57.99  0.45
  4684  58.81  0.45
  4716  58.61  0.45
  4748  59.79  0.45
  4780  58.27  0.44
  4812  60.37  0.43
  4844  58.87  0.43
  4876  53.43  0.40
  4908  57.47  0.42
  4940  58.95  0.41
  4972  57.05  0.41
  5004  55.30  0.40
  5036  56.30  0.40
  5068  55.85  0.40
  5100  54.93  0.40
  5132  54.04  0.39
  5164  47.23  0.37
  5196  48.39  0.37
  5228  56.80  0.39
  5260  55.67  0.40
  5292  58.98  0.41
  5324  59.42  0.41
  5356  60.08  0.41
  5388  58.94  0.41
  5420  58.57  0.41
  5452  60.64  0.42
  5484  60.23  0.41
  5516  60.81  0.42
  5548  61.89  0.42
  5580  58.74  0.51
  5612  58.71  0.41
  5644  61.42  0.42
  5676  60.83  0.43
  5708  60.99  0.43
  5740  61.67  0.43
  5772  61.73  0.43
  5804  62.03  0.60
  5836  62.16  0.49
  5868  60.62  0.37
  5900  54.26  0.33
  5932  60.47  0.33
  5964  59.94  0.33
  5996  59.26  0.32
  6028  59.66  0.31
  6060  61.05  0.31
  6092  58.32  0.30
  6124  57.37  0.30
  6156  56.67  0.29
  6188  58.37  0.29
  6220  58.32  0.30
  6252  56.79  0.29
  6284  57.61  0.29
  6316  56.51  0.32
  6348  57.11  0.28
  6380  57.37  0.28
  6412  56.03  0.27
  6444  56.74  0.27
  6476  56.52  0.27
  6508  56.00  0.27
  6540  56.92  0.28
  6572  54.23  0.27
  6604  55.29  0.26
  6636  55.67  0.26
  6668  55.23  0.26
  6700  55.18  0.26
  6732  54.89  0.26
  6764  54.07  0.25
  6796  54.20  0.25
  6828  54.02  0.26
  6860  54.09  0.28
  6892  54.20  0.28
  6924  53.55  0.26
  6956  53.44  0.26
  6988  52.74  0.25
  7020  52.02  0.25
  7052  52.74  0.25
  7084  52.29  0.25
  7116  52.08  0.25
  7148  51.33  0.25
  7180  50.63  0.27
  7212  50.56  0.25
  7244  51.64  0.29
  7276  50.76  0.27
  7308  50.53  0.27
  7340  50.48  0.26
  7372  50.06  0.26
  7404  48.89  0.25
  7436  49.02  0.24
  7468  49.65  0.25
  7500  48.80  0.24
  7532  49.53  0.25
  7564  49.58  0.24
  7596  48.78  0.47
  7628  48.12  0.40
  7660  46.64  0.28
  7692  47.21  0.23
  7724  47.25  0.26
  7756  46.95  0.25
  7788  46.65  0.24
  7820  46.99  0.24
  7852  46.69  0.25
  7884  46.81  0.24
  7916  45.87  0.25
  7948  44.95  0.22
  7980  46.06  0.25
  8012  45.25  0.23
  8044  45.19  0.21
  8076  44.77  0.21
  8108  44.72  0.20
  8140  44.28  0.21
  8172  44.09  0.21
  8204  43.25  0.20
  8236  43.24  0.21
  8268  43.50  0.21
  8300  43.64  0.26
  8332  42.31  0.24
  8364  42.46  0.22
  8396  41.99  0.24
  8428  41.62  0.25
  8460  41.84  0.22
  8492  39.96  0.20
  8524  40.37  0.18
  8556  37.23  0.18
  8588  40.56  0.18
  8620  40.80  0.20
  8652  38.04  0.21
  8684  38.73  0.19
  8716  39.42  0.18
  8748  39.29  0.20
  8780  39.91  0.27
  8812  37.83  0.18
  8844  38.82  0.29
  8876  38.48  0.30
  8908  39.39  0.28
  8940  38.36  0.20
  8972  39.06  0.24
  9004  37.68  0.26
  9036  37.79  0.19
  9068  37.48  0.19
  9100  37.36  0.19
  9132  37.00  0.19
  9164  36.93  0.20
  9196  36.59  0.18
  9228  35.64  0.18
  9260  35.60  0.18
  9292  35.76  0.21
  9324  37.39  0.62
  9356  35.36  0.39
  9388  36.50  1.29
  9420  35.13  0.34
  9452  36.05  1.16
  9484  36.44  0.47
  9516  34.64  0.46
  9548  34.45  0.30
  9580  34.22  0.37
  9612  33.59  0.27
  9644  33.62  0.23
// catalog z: 0.000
